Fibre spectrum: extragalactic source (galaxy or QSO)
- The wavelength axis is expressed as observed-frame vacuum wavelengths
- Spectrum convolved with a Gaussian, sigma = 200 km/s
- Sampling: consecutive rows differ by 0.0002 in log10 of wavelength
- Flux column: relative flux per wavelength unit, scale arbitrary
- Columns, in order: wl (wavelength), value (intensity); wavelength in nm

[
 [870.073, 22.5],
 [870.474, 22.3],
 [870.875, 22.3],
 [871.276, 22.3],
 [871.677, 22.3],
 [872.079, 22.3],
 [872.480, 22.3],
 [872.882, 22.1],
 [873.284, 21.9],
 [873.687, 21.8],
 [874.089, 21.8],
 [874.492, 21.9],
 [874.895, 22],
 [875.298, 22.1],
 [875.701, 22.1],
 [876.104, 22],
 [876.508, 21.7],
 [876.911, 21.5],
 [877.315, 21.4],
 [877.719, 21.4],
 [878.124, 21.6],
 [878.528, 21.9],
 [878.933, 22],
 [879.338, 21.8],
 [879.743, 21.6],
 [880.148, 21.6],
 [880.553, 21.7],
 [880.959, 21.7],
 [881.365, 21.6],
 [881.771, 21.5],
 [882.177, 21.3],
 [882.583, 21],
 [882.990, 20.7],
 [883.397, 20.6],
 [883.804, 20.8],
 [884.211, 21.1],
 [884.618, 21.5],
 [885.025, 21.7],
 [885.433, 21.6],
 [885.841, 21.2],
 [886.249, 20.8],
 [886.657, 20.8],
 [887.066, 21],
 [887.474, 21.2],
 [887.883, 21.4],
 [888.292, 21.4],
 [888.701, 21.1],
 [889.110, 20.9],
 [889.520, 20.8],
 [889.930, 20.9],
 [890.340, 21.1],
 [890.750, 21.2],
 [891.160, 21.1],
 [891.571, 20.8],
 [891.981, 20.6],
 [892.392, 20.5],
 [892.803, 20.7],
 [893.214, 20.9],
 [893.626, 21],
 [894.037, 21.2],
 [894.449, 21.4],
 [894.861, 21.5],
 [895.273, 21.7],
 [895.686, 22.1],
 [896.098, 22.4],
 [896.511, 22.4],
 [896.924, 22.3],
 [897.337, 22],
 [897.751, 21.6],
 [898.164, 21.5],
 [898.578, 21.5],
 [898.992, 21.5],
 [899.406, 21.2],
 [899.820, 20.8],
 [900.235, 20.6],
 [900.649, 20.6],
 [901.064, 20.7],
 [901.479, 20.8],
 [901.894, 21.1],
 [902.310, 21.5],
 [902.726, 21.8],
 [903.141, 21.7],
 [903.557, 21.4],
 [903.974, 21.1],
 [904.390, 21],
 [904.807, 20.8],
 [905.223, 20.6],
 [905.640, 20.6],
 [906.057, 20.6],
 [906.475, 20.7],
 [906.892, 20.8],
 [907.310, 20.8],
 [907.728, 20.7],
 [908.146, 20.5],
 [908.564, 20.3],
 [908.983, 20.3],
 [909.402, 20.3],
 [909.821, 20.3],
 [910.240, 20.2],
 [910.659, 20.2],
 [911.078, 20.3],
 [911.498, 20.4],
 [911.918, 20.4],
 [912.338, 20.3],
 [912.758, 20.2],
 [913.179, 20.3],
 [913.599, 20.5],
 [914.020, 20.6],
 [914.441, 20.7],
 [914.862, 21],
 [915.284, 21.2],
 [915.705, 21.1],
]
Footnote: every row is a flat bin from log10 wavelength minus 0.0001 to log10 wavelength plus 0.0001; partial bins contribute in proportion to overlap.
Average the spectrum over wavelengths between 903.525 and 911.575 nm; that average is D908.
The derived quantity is 20.6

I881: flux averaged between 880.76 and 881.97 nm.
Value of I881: 21.6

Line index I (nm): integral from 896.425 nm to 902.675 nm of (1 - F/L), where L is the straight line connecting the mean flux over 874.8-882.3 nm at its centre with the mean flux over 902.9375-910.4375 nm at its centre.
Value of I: -0.11 nm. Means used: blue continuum 21.7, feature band 21.3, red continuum 20.7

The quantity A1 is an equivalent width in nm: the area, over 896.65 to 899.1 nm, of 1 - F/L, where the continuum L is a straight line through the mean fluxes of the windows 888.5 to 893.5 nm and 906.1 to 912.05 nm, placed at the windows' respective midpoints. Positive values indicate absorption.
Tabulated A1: -0.12 nm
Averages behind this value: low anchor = 20.9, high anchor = 20.4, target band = 21.8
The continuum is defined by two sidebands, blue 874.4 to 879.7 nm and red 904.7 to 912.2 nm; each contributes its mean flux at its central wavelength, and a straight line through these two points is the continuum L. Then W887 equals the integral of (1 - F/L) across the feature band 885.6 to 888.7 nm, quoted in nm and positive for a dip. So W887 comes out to 0.04 nm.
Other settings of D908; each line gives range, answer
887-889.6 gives 21.1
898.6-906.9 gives 21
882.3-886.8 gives 21.1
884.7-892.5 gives 21.1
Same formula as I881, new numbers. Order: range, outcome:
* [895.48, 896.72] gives 22.3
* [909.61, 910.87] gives 20.2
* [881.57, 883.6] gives 21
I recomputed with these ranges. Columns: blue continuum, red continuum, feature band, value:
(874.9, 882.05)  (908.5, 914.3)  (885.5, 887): 0.03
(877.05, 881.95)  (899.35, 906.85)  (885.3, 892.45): 0.12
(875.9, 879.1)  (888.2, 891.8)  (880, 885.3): 0.03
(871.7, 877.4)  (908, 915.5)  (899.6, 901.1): 0.02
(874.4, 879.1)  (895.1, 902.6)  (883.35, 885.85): 0.05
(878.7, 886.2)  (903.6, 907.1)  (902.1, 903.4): -0.05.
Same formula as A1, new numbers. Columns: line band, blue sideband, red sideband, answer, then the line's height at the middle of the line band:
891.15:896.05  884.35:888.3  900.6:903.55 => 0.02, 21.2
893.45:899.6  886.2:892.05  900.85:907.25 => -0.20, 21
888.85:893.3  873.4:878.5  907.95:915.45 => 0.07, 21.2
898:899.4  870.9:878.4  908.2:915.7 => -0.03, 21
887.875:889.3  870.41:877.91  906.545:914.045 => 0.01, 21.3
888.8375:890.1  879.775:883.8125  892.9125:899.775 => 0.03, 21.5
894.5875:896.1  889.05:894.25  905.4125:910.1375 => -0.07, 20.8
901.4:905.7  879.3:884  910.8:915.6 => -0.08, 20.8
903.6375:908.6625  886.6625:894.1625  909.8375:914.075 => -0.06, 20.5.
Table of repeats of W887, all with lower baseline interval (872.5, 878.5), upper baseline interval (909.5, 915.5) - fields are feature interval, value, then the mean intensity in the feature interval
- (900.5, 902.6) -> -0.011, 21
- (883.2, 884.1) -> 0.033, 20.7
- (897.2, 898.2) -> -0.033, 21.7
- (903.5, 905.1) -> -0.019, 21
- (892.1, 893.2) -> 0.028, 20.7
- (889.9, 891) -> 0.009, 21.1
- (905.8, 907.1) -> 0.000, 20.7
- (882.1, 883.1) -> 0.027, 21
